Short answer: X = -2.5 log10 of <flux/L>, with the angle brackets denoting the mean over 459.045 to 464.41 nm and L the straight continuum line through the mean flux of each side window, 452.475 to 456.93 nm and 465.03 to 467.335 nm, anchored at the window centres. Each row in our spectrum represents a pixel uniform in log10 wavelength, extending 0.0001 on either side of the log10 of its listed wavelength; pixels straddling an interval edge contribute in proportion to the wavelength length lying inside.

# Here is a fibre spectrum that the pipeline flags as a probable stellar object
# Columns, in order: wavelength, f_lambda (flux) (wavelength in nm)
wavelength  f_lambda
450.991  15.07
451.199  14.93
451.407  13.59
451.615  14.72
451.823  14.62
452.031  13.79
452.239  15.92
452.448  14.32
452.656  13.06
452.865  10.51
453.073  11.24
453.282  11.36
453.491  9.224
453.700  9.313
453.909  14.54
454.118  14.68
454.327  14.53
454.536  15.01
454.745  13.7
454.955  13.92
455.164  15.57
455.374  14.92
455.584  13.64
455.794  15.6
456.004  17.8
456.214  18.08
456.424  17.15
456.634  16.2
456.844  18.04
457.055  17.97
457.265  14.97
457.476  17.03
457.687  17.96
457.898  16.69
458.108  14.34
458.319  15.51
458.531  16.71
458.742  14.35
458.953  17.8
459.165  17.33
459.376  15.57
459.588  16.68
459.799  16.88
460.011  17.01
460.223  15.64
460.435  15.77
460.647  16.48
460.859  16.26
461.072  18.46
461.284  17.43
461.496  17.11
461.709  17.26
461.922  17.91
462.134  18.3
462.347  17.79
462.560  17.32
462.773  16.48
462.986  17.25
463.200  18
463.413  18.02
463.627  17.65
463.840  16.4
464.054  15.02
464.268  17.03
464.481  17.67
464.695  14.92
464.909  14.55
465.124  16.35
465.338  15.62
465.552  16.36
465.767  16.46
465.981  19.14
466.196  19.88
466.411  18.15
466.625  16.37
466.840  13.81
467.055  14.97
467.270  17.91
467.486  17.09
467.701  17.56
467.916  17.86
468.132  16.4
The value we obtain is -0.081 mag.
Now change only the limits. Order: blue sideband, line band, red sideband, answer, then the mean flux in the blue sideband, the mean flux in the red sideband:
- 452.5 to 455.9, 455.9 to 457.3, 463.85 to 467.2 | -0.24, 13.2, 16.4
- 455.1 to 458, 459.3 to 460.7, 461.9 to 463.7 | 0.05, 16.6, 17.6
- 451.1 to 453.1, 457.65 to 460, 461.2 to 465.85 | -0.05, 13.8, 16.9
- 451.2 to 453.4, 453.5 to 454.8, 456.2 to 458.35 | 0.10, 13.4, 16.7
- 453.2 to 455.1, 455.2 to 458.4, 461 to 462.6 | -0.12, 13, 17.7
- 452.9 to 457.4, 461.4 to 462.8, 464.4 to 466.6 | -0.09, 14.6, 16.9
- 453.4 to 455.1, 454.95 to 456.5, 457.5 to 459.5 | -0.12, 13.2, 16.3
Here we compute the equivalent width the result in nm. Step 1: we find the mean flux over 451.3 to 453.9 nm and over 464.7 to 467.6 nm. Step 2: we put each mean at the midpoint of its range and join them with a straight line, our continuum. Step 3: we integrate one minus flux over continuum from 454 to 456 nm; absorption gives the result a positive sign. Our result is -0.206 nm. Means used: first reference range 12.7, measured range 14.8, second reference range 16.6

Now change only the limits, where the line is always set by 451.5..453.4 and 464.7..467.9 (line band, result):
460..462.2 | -0.232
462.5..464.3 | -0.116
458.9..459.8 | -0.110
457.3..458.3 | -0.119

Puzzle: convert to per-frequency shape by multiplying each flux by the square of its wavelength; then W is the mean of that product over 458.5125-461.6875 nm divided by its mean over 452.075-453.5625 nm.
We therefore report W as 1.4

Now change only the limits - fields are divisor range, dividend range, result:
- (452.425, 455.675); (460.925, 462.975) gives 1.39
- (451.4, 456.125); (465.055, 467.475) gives 1.29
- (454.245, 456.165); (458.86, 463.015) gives 1.16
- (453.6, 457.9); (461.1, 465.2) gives 1.13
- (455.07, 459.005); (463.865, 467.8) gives 1.06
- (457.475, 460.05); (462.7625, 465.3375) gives 1.03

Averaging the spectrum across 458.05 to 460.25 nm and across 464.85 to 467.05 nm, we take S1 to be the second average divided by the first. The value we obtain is 1.0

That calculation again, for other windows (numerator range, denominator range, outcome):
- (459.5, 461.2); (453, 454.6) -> 1.34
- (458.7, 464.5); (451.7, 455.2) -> 1.28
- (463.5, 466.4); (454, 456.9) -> 1.07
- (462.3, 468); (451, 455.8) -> 1.24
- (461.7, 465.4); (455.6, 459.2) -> 1.02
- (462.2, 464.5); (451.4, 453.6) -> 1.33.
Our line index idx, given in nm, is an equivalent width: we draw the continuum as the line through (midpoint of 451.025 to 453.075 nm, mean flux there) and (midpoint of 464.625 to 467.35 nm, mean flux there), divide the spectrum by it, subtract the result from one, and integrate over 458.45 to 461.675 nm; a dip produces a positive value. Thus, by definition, -0.267 nm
